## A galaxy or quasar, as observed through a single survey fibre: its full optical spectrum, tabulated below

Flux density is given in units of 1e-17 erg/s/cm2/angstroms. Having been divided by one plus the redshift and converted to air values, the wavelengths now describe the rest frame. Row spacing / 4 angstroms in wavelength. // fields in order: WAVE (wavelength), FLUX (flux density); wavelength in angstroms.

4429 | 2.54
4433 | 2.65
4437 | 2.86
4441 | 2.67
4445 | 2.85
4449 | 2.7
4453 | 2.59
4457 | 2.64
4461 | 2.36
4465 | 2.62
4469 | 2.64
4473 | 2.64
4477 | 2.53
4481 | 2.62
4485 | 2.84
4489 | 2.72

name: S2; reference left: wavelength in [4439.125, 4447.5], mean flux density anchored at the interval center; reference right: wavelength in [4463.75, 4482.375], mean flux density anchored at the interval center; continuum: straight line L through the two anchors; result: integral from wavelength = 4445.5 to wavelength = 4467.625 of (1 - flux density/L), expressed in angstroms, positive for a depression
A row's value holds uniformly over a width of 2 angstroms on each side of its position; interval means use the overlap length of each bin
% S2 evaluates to 0.7 angstroms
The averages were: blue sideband 2.76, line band 2.6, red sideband 2.61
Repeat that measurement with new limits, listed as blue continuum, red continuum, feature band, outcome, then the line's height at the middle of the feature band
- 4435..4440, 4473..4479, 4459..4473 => 0.4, 2.63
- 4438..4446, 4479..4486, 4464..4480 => 0.7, 2.73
